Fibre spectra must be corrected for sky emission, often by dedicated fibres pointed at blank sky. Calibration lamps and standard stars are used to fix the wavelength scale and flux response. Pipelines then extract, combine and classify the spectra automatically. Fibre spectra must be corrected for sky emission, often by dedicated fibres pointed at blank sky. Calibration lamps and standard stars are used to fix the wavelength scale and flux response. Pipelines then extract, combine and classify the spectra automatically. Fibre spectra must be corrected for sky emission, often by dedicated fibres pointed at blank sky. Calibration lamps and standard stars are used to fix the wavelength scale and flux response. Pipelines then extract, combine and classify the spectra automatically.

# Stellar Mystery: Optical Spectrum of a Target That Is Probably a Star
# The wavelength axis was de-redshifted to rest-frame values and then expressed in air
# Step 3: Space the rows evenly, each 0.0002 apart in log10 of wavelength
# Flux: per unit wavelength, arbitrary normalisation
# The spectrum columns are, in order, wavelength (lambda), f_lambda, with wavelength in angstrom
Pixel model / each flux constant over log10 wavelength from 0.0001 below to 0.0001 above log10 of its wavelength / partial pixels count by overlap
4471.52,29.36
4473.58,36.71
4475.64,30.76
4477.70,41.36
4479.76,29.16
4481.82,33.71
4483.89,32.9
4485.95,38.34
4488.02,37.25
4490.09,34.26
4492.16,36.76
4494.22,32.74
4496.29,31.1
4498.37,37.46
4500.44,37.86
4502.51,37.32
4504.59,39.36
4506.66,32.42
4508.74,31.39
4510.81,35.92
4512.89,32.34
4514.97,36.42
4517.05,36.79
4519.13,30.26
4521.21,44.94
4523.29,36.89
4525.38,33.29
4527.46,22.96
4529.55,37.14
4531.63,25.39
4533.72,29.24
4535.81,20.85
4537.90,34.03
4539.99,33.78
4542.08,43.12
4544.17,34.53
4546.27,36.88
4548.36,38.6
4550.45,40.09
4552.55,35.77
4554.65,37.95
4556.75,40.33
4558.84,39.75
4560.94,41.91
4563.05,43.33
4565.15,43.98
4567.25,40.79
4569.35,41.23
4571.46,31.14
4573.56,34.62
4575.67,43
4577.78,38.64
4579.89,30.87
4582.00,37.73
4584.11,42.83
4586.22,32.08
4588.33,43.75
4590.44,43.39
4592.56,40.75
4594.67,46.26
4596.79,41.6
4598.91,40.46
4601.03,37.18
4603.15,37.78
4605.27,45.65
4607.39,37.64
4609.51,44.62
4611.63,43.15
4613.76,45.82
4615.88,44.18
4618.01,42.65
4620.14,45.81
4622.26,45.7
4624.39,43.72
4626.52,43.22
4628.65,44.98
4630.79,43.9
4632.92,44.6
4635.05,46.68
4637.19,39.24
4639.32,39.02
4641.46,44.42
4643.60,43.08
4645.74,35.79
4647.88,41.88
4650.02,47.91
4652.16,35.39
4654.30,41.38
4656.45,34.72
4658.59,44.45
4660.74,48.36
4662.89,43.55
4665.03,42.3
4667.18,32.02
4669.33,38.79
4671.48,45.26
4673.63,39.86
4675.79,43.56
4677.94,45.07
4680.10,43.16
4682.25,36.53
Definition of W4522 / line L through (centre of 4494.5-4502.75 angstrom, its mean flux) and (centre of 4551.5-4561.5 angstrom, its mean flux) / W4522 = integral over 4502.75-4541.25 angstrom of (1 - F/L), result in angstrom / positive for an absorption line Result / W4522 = 3.9 angstrom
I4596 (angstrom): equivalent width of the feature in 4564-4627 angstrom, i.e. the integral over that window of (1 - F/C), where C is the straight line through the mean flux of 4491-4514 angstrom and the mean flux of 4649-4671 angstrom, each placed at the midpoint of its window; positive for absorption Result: -4.00 angstrom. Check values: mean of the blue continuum 35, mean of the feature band 41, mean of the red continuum 41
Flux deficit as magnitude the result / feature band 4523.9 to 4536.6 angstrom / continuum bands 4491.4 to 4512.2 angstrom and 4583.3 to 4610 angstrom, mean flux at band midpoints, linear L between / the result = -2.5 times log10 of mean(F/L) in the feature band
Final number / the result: 0.277 mag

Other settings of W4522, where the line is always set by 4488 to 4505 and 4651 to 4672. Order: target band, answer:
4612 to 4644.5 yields -3.5 angstrom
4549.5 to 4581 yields -0.9 angstrom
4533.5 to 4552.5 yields 1.2 angstrom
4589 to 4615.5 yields -2.2 angstrom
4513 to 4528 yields 0.7 angstrom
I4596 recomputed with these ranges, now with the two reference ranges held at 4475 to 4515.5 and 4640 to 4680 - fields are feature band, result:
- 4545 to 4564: -1.01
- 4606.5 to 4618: -1.01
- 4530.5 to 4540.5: 2.22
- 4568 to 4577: 0.10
